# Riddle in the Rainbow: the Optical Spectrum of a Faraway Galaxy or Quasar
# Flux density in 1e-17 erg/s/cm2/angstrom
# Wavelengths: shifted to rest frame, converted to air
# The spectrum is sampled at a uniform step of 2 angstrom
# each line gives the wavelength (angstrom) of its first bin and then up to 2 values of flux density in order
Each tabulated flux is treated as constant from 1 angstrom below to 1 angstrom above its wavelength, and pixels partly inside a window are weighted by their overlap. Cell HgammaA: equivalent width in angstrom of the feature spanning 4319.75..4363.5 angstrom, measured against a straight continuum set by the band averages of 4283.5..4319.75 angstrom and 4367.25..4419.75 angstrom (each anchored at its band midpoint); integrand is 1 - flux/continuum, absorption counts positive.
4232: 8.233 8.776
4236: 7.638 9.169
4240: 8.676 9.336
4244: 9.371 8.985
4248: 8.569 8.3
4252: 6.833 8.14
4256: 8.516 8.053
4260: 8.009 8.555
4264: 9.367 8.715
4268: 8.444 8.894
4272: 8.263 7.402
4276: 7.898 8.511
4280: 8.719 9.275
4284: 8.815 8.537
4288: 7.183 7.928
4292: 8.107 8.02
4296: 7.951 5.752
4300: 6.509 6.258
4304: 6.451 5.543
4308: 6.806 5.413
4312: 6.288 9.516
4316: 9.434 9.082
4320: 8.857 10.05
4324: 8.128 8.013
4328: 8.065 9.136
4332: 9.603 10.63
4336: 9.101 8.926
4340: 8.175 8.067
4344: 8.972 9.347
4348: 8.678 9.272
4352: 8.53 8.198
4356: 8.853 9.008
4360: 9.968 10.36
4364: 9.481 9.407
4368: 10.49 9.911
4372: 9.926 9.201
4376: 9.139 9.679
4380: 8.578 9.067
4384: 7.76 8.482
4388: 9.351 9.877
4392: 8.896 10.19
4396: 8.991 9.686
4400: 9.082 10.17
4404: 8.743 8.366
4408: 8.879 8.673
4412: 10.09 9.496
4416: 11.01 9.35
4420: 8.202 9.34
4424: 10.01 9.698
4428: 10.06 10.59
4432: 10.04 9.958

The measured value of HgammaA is -4.0 angstrom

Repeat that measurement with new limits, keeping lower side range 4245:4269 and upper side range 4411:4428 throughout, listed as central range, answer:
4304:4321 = 2.5 angstrom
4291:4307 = 3.5 angstrom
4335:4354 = 0.7 angstrom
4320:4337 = -0.2 angstrom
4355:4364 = -0.3 angstrom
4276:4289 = 0.2 angstrom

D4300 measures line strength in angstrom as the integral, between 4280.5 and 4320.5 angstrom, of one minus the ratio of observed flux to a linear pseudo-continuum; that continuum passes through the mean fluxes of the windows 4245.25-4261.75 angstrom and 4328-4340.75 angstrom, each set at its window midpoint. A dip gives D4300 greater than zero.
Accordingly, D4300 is 5.4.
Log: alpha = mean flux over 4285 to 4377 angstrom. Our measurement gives 8.48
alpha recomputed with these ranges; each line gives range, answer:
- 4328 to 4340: 9.25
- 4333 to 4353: 8.97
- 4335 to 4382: 9.18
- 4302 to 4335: 8.13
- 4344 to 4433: 9.36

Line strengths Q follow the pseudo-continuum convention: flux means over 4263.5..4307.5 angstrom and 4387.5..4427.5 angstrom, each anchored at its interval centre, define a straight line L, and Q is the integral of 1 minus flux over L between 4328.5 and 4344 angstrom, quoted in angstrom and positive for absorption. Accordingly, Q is -1.0 angstrom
